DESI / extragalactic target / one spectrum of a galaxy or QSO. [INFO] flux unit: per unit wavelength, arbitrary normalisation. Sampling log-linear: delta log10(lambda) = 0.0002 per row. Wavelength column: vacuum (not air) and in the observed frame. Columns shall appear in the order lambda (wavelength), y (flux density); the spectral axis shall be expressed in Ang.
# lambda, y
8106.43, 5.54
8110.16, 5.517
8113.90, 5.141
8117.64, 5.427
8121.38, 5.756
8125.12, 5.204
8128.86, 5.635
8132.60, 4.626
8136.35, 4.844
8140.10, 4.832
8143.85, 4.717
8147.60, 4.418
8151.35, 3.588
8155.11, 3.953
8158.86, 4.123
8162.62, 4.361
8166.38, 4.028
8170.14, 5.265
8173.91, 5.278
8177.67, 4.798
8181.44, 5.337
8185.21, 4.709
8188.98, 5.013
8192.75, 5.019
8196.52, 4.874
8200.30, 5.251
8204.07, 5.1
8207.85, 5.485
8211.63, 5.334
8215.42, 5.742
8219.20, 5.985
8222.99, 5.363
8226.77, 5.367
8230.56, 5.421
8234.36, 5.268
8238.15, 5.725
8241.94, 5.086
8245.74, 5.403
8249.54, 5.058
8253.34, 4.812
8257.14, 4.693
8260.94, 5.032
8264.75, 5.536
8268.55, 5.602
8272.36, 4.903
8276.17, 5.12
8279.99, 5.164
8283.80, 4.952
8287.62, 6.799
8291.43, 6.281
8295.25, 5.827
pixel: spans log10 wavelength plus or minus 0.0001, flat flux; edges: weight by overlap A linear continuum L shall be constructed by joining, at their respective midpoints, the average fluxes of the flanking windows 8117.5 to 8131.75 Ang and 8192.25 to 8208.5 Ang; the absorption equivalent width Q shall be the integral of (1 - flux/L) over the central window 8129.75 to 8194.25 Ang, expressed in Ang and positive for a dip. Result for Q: 7.8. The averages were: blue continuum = 5.45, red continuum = 5.13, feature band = 4.65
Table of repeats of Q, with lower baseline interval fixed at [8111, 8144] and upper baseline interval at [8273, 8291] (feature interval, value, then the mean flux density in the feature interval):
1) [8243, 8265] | 1.6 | 5.05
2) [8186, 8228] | 0.4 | 5.31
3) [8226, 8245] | 0.2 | 5.37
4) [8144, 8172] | 5.1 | 4.28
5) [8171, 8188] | 0.8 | 5.04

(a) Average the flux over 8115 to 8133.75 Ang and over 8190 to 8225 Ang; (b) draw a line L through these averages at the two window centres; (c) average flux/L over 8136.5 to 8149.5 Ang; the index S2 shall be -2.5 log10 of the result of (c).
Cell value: 0.15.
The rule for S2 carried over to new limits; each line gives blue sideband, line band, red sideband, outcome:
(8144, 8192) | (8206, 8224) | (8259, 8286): -0.15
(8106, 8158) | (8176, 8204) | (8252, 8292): 0.02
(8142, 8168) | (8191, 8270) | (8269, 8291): -0.08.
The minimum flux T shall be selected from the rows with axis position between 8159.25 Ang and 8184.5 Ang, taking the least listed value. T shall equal 4.028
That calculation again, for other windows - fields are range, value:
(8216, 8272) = 4.693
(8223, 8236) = 5.268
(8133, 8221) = 3.588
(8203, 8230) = 5.1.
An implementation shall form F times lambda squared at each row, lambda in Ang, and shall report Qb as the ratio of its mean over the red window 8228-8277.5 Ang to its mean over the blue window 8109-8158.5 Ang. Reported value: 1.10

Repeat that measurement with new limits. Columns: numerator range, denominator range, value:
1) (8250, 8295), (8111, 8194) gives 1.14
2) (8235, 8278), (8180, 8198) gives 1.06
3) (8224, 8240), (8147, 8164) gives 1.37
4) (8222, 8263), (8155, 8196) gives 1.11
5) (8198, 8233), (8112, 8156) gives 1.14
